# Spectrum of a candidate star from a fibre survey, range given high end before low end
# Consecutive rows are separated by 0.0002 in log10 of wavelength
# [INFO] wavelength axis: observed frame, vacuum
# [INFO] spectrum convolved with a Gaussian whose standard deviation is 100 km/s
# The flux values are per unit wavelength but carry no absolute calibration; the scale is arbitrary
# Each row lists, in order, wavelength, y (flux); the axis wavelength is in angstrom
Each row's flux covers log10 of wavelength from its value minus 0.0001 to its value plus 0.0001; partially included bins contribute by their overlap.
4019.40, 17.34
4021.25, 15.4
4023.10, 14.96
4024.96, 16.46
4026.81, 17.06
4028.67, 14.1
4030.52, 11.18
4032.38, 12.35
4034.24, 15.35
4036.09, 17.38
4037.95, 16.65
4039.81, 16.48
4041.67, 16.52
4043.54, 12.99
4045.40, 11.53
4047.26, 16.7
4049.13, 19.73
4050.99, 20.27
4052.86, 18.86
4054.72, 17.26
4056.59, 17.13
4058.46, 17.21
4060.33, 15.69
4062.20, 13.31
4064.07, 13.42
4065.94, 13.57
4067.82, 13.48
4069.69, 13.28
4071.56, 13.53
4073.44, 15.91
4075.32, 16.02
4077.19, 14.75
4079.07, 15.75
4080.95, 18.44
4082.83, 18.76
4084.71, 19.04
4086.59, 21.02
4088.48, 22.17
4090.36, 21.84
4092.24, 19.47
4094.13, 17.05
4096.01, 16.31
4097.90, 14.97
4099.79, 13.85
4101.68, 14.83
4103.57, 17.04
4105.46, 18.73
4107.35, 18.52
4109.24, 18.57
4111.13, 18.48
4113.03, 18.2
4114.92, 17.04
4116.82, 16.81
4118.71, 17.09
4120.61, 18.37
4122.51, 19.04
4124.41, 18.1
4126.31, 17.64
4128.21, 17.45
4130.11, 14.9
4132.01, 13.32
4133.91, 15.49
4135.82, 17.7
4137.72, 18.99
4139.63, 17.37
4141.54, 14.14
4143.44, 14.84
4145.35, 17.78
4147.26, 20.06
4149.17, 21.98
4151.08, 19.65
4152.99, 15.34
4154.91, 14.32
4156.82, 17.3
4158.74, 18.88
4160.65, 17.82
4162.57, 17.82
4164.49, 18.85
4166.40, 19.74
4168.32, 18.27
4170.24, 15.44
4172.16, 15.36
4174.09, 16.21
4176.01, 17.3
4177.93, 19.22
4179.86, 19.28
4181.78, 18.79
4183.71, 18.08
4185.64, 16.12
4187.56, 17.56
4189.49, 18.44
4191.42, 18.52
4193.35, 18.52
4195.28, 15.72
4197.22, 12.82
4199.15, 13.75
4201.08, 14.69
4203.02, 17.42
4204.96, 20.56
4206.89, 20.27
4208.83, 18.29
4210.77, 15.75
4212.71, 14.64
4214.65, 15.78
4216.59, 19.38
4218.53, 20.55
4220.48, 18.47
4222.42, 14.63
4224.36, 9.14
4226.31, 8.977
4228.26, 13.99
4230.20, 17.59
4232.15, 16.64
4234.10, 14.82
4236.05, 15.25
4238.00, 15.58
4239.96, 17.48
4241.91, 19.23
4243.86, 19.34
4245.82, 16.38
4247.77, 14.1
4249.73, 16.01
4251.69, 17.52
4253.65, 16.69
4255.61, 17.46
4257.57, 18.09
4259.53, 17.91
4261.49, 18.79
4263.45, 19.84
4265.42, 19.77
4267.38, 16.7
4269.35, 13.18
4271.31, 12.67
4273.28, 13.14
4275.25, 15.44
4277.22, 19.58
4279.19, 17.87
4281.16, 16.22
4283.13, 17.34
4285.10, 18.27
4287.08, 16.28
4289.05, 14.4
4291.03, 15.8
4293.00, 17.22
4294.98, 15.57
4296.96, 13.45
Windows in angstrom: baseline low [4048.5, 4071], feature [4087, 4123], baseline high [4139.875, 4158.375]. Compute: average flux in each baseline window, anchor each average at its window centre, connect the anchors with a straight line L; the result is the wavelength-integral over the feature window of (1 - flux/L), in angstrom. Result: -2.5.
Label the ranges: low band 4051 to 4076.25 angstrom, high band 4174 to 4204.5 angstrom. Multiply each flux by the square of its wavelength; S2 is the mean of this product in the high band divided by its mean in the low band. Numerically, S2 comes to 1.2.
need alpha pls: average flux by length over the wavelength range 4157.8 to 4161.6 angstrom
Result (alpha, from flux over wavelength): 18.4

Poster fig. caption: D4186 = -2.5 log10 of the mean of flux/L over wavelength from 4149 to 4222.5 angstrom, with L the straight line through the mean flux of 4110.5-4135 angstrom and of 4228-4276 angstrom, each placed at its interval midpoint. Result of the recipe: -0.04 mag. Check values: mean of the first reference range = 17.1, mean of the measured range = 17.5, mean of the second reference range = 16.6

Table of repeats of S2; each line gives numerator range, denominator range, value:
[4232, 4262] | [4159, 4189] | 0.99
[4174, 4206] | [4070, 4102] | 1.05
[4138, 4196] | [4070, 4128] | 1.04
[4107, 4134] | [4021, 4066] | 1.14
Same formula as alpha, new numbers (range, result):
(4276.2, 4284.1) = 17.7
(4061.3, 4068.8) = 13.4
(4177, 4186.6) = 18.3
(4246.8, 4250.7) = 15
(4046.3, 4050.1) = 18.2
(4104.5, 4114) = 18.5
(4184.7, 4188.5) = 16.9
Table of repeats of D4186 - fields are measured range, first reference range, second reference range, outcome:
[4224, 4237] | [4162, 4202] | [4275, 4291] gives 0.21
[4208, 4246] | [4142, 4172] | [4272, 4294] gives 0.06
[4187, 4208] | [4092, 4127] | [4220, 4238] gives -0.13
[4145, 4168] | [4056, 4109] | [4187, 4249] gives -0.11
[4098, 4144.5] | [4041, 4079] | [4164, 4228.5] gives -0.05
